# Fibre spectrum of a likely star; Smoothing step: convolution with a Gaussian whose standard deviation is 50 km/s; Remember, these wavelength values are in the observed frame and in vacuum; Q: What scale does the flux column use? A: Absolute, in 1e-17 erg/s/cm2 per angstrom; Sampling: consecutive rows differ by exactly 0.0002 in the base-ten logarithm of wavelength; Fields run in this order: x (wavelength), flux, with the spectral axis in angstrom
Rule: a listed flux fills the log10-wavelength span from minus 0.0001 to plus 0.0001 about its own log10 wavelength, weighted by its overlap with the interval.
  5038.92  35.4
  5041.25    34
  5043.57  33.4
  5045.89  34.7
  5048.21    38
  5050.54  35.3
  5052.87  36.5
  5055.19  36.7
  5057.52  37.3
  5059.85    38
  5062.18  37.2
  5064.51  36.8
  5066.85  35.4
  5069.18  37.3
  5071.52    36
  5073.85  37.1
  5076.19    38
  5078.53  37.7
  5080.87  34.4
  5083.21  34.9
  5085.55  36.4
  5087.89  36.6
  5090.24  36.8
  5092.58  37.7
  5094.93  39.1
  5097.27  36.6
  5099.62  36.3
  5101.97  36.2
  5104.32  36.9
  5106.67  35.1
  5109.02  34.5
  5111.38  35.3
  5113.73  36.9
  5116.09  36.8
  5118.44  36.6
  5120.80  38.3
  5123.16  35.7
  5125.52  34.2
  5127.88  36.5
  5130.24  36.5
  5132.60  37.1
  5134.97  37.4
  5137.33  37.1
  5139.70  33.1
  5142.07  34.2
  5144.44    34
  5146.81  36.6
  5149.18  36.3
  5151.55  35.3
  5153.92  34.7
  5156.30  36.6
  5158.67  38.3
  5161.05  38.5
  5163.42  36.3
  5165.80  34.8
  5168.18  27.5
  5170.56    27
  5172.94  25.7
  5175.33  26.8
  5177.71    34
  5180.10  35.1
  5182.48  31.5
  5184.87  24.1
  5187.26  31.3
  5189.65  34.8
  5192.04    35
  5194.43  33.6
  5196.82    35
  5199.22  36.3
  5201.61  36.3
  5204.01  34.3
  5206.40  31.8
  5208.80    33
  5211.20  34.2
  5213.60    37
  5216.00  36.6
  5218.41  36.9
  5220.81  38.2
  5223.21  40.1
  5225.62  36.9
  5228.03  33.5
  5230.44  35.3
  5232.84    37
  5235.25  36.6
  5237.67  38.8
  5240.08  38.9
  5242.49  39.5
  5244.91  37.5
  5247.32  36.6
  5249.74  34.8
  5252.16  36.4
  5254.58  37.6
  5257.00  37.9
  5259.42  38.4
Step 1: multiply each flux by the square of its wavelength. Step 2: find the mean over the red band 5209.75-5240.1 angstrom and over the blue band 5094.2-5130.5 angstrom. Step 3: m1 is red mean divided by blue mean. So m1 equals 1.06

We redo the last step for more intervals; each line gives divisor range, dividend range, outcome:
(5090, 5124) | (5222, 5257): 1.07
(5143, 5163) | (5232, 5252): 1.07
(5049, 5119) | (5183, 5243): 1.02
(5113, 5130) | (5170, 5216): 0.92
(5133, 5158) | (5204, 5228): 1.03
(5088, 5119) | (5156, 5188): 0.90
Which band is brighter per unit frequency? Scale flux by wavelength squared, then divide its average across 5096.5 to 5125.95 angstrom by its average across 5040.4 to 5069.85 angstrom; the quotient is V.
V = 1.02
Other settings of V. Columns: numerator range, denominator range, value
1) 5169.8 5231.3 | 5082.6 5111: 0.96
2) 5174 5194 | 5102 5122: 0.90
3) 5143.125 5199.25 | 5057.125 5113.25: 0.94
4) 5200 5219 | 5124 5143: 1.01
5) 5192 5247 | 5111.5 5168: 1.04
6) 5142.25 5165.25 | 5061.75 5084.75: 1.02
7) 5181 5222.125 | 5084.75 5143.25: 0.97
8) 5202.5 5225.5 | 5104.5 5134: 1.03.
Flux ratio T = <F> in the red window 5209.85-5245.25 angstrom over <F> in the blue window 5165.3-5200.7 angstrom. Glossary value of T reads 1.2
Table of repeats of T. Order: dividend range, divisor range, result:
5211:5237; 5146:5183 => 1.10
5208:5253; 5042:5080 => 1.01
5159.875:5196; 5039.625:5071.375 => 0.88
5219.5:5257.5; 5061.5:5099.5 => 1.01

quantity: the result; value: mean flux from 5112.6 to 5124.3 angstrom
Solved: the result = 36.9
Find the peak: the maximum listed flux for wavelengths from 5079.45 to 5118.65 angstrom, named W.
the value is 39.1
